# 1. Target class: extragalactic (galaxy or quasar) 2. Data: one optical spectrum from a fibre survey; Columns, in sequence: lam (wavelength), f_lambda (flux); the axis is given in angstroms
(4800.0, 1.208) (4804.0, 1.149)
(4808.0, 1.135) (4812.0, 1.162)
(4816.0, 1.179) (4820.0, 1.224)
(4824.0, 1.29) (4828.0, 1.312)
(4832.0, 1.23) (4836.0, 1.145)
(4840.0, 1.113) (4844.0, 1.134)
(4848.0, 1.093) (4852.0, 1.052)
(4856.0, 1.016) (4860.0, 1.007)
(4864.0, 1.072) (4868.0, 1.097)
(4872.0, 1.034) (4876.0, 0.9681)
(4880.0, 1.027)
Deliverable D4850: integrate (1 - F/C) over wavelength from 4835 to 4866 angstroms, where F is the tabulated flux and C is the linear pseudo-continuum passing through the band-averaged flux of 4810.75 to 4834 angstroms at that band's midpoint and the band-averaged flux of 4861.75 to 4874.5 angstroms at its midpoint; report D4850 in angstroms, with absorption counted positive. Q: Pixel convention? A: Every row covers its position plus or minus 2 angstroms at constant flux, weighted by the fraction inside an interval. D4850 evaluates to 1.4 angstroms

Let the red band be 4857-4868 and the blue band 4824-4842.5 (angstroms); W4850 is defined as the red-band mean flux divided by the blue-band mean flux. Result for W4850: 0.87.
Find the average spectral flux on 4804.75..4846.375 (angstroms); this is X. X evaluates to 1.19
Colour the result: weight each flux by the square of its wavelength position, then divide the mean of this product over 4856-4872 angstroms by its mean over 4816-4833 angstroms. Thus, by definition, 0.8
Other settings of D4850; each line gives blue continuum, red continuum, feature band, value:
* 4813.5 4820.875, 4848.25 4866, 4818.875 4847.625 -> -1.7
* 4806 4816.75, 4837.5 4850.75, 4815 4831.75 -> -1.7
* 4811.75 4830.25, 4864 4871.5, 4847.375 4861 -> 1.0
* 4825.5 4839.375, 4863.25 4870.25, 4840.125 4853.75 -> 0.8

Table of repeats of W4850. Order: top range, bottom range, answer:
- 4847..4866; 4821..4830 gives 0.81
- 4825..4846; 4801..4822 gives 1.02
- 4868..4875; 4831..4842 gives 0.90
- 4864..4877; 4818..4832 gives 0.82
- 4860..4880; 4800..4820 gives 0.89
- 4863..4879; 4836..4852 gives 0.94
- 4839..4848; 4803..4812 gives 0.98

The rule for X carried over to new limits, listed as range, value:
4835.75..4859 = 1.08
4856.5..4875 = 1.04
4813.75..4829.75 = 1.25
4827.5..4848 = 1.17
